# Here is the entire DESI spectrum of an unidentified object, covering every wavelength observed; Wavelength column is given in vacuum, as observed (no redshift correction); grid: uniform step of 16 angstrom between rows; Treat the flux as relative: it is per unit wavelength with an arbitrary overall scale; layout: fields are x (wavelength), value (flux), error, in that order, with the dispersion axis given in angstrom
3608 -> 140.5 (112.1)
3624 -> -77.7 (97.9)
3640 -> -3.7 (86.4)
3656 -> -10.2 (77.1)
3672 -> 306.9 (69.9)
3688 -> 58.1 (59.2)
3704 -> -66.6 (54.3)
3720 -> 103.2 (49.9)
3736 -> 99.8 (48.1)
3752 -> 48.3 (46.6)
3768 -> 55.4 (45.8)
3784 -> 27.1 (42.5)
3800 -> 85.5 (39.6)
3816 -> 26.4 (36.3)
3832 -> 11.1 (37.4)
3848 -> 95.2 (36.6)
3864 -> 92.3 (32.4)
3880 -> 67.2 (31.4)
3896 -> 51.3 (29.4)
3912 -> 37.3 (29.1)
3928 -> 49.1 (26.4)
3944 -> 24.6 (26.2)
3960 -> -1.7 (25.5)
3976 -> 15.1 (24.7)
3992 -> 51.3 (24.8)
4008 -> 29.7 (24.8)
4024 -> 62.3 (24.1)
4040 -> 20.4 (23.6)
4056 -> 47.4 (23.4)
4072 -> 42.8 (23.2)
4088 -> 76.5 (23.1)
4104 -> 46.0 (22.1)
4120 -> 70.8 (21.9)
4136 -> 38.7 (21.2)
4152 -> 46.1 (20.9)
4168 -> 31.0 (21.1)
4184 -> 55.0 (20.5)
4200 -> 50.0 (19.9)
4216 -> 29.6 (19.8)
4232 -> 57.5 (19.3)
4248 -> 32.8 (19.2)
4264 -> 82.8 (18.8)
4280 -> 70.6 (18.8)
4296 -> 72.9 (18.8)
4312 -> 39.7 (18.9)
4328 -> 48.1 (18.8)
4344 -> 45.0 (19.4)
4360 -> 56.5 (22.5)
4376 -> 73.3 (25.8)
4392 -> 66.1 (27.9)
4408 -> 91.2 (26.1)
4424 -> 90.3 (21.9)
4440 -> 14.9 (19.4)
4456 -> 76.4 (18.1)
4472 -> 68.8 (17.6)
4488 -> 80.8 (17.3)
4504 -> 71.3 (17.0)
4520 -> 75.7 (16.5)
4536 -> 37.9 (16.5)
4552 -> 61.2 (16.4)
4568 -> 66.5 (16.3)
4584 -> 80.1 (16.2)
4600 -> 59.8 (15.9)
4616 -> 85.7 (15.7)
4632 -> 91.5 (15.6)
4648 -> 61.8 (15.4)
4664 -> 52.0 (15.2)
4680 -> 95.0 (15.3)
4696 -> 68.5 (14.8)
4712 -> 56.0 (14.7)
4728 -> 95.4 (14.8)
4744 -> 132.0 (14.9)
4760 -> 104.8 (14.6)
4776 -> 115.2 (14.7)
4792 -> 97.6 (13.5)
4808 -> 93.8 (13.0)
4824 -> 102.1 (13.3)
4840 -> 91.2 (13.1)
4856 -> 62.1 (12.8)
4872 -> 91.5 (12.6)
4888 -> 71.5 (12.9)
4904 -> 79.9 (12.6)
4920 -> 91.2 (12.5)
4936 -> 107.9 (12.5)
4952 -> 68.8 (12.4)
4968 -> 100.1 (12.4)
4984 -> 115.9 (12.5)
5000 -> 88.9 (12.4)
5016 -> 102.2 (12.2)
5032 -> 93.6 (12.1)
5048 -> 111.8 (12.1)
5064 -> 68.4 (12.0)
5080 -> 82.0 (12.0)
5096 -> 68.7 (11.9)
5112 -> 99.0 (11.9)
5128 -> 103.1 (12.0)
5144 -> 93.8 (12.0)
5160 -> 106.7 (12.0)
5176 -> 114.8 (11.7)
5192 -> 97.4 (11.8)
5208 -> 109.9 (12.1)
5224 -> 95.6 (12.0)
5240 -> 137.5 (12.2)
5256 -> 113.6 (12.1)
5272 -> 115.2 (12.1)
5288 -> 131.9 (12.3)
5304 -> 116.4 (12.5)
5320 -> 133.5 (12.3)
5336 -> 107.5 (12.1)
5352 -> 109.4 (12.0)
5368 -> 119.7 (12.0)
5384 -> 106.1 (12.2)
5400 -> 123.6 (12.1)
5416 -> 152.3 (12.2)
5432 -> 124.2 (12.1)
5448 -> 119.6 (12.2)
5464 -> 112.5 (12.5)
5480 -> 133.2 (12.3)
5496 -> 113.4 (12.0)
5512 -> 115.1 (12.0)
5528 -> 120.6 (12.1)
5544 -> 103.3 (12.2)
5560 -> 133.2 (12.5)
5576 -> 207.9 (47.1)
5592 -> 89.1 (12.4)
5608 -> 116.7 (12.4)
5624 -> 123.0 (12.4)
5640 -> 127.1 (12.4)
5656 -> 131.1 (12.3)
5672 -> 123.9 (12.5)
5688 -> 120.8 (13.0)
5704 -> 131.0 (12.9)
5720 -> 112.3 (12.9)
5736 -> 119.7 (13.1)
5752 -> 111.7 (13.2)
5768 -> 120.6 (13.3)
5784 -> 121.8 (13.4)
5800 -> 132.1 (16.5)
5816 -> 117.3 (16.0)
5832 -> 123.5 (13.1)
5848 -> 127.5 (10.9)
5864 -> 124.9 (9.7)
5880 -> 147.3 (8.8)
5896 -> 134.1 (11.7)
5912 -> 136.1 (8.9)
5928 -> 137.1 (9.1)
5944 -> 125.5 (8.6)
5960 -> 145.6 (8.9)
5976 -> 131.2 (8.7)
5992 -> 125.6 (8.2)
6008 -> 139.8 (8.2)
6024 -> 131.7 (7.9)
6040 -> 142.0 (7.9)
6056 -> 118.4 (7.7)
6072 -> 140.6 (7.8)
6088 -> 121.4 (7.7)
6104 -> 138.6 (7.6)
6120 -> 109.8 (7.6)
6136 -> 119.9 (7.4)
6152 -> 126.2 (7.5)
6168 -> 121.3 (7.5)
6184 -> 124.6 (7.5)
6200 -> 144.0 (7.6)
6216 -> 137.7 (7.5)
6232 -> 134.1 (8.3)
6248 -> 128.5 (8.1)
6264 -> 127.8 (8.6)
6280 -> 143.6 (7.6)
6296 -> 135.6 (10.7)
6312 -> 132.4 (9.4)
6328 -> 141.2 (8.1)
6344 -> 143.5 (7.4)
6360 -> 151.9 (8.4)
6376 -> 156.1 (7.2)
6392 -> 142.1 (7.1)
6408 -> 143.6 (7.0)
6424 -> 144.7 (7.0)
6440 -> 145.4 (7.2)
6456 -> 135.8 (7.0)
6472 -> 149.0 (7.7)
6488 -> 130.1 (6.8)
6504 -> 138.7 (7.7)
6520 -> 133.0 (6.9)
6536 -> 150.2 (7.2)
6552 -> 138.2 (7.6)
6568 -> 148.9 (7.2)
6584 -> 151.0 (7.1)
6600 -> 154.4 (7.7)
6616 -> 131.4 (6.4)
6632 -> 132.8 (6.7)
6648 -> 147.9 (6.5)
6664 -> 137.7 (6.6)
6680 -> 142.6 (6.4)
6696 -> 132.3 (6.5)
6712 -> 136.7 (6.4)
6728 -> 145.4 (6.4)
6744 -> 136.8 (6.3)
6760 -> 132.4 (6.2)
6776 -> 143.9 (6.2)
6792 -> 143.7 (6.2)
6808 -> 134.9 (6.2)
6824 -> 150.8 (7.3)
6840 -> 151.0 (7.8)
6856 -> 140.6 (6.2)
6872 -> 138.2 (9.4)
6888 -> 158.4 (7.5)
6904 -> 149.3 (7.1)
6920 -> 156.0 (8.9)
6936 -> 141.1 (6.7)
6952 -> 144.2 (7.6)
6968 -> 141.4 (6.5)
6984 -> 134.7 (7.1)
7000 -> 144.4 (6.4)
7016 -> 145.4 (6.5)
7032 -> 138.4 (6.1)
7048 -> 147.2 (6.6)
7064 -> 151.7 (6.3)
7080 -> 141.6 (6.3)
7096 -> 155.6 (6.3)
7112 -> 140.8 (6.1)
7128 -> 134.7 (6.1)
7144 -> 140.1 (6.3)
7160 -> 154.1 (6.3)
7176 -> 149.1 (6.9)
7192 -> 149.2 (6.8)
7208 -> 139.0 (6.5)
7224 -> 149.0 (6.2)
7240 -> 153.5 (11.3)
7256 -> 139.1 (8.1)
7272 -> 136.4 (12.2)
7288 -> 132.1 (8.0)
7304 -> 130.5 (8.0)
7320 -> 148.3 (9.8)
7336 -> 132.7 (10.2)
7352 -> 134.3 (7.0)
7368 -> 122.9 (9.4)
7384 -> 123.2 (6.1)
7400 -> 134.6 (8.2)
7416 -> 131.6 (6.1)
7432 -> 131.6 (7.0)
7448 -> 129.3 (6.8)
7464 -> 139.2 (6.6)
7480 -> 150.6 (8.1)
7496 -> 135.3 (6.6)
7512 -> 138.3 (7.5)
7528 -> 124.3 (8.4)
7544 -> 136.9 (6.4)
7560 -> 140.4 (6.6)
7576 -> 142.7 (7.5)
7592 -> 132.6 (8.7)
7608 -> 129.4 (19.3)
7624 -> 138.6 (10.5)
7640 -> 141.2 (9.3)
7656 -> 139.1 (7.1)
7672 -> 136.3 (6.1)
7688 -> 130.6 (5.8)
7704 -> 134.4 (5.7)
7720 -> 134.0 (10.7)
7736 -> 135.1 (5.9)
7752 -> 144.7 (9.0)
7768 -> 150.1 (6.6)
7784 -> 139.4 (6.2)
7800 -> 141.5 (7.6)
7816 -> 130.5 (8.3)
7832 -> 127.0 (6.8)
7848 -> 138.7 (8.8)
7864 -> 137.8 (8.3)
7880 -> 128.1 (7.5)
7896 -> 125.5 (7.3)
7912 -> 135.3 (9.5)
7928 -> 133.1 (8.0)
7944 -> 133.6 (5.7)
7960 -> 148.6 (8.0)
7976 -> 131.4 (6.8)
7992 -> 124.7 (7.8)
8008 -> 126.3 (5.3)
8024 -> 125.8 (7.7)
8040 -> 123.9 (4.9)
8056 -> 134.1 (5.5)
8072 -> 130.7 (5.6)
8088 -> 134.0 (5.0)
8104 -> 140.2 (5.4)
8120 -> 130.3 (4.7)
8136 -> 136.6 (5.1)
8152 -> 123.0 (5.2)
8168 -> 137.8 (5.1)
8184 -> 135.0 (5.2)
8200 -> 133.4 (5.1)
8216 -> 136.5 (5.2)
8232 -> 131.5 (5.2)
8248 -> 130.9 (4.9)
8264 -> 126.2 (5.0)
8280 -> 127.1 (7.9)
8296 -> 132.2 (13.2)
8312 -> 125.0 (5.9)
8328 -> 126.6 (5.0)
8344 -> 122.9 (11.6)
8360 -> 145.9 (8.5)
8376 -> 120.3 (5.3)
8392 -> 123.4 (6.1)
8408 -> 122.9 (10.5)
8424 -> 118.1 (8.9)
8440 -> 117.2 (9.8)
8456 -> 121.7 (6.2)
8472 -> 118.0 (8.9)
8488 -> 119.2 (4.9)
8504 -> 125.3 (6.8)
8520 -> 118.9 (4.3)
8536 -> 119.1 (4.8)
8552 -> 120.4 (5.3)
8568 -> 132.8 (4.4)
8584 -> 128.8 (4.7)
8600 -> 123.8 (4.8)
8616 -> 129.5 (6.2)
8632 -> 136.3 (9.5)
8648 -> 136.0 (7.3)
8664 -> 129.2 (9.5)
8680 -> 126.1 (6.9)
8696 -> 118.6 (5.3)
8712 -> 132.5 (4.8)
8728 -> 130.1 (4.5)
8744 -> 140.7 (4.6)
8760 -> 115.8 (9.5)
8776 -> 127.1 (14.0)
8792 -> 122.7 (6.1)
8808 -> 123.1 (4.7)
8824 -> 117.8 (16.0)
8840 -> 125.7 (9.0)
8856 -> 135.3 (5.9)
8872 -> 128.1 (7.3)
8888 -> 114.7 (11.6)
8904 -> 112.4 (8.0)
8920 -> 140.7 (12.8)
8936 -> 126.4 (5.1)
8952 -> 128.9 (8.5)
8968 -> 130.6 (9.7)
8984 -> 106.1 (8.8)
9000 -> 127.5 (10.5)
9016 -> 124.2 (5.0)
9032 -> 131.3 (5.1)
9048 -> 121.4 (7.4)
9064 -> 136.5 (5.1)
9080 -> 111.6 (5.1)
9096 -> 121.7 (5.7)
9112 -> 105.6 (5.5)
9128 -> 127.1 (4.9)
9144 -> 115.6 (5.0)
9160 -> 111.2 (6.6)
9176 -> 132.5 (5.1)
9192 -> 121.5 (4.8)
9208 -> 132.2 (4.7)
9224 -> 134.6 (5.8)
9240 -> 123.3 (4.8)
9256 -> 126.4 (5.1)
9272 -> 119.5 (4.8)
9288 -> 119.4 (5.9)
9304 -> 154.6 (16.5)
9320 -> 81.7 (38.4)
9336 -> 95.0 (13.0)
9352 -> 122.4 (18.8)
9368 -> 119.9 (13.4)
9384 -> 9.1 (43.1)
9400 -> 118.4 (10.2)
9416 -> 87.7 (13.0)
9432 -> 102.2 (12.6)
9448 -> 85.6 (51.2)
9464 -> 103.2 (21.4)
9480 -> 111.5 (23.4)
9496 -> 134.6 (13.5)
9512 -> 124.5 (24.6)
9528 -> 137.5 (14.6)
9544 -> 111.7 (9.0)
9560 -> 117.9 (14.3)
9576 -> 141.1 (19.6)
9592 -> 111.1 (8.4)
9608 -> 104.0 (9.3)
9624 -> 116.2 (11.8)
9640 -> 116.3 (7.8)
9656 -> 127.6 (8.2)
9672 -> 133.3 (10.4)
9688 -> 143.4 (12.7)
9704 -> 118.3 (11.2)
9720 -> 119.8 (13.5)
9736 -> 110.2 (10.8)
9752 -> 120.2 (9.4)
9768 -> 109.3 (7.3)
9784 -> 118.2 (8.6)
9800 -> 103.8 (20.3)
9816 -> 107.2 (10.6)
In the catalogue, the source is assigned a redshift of 0.18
